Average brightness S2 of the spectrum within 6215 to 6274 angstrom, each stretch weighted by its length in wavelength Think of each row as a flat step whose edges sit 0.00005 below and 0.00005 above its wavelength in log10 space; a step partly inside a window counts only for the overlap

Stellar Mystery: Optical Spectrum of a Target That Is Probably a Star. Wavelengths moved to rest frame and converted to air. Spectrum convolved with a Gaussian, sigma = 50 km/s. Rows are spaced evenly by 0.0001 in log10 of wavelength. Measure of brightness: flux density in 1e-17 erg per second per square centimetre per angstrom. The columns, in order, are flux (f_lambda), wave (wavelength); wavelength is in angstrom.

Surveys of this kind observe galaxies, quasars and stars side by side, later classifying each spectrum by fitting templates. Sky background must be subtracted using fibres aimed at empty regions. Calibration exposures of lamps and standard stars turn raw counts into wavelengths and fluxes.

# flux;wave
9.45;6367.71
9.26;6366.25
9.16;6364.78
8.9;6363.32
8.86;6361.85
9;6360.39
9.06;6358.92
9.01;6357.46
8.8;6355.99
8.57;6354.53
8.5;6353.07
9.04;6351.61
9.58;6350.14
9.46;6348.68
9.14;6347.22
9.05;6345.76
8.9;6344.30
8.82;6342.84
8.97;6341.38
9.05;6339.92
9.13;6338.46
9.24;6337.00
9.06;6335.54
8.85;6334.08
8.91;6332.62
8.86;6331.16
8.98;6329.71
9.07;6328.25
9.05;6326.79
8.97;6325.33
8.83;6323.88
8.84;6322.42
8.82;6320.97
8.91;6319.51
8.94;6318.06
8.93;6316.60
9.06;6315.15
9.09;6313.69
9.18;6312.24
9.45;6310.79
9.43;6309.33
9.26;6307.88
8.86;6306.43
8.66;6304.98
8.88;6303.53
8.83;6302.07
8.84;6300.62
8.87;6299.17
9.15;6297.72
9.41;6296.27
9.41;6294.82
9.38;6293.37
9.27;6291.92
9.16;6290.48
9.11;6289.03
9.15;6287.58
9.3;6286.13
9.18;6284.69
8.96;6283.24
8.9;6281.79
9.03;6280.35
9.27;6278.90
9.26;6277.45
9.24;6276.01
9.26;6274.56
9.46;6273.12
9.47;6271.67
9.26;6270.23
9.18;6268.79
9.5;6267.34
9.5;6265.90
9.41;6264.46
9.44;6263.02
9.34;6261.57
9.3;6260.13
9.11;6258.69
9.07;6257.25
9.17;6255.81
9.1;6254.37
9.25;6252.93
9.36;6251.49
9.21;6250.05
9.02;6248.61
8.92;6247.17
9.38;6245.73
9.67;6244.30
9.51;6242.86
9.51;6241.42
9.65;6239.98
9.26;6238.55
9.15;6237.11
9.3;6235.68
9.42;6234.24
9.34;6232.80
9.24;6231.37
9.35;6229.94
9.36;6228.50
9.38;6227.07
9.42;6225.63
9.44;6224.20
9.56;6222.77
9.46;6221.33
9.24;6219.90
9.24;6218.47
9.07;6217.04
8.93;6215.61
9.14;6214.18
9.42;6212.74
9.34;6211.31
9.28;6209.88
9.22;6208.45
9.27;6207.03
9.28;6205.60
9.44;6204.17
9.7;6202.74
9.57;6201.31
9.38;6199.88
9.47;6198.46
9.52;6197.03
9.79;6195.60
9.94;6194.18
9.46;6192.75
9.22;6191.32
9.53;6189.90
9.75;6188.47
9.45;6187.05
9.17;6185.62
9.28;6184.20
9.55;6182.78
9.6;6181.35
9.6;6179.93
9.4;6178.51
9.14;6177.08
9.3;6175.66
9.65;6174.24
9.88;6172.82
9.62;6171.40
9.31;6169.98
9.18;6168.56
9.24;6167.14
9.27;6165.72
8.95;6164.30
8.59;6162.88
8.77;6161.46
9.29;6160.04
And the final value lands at 9.32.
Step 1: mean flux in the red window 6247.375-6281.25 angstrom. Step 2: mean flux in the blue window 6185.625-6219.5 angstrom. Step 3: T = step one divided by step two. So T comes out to 0.99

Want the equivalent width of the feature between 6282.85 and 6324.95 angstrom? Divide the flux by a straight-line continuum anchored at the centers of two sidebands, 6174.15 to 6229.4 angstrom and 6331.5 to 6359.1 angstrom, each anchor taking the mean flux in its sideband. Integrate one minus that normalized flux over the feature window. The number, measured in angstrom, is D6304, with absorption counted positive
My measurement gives 0.2 angstrom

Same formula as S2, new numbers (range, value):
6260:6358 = 9.1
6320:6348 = 8.98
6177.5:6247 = 9.4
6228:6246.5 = 9.4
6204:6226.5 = 9.29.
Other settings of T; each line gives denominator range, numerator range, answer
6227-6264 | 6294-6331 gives 0.97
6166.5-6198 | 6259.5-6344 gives 0.96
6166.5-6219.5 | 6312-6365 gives 0.95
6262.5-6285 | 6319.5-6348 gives 0.97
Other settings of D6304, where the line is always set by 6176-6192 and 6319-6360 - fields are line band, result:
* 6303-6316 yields -0.05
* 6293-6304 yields 0.01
